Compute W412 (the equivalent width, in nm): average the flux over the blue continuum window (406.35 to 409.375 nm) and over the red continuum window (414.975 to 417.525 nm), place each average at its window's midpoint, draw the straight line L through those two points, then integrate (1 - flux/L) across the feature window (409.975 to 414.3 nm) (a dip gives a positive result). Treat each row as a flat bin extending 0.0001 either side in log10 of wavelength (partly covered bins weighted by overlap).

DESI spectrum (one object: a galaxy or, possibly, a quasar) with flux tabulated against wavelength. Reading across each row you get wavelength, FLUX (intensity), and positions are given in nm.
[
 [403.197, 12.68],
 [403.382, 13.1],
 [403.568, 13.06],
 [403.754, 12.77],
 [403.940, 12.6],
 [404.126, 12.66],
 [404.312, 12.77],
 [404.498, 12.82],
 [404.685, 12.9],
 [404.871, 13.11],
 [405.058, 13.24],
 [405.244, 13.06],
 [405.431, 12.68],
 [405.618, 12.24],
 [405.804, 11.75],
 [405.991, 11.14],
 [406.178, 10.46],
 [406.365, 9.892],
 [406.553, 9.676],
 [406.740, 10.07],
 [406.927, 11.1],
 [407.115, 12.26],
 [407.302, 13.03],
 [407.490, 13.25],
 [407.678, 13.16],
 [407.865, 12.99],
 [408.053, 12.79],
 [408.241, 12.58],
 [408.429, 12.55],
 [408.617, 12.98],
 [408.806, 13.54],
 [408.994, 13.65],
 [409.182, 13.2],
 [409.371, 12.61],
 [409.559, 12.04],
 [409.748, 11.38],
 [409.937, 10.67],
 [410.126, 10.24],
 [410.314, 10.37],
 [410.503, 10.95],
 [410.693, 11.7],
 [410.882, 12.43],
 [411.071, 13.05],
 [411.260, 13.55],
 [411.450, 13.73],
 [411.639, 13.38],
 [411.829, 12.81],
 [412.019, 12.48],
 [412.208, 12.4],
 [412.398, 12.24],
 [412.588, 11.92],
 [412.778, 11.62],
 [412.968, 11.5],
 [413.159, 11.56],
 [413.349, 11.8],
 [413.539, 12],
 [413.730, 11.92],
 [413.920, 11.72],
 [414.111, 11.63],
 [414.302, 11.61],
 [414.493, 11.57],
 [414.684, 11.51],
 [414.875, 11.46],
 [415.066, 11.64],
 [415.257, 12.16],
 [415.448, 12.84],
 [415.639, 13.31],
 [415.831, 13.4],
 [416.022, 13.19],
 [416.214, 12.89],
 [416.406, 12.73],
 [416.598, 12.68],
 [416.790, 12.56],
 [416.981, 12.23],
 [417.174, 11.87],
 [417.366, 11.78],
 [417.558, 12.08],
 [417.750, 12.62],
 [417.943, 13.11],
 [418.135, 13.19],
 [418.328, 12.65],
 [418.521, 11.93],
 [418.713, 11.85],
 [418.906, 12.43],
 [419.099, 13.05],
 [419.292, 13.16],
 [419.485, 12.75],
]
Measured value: 0.15 nm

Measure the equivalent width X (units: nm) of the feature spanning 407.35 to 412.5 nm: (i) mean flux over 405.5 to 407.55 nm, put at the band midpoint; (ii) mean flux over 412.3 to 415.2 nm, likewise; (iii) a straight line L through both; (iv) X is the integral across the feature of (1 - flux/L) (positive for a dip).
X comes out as -0.430 nm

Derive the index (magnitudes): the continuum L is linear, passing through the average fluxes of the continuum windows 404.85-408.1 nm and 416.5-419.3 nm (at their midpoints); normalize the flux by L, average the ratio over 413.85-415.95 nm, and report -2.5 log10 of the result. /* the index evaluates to 0.02 mag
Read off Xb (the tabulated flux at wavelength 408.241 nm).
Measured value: 12.58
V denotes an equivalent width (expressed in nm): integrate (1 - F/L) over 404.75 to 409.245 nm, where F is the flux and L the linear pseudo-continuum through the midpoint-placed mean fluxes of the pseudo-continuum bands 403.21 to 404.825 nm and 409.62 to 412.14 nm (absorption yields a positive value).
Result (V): 0.08 nm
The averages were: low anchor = 12.8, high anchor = 12.1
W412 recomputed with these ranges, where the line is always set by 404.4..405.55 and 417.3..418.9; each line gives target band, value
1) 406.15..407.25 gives 0.19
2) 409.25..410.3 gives 0.12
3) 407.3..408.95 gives -0.02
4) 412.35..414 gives 0.11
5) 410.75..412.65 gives -0.02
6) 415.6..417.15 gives -0.04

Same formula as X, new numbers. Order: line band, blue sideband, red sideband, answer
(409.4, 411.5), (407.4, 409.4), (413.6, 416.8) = 0.16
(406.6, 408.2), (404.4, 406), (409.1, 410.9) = -0.02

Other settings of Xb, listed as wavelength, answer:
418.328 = 12.65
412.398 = 12.24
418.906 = 12.43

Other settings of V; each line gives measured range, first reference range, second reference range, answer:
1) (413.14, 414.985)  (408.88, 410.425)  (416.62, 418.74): 0.07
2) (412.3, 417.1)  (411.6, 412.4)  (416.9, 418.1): 0.13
